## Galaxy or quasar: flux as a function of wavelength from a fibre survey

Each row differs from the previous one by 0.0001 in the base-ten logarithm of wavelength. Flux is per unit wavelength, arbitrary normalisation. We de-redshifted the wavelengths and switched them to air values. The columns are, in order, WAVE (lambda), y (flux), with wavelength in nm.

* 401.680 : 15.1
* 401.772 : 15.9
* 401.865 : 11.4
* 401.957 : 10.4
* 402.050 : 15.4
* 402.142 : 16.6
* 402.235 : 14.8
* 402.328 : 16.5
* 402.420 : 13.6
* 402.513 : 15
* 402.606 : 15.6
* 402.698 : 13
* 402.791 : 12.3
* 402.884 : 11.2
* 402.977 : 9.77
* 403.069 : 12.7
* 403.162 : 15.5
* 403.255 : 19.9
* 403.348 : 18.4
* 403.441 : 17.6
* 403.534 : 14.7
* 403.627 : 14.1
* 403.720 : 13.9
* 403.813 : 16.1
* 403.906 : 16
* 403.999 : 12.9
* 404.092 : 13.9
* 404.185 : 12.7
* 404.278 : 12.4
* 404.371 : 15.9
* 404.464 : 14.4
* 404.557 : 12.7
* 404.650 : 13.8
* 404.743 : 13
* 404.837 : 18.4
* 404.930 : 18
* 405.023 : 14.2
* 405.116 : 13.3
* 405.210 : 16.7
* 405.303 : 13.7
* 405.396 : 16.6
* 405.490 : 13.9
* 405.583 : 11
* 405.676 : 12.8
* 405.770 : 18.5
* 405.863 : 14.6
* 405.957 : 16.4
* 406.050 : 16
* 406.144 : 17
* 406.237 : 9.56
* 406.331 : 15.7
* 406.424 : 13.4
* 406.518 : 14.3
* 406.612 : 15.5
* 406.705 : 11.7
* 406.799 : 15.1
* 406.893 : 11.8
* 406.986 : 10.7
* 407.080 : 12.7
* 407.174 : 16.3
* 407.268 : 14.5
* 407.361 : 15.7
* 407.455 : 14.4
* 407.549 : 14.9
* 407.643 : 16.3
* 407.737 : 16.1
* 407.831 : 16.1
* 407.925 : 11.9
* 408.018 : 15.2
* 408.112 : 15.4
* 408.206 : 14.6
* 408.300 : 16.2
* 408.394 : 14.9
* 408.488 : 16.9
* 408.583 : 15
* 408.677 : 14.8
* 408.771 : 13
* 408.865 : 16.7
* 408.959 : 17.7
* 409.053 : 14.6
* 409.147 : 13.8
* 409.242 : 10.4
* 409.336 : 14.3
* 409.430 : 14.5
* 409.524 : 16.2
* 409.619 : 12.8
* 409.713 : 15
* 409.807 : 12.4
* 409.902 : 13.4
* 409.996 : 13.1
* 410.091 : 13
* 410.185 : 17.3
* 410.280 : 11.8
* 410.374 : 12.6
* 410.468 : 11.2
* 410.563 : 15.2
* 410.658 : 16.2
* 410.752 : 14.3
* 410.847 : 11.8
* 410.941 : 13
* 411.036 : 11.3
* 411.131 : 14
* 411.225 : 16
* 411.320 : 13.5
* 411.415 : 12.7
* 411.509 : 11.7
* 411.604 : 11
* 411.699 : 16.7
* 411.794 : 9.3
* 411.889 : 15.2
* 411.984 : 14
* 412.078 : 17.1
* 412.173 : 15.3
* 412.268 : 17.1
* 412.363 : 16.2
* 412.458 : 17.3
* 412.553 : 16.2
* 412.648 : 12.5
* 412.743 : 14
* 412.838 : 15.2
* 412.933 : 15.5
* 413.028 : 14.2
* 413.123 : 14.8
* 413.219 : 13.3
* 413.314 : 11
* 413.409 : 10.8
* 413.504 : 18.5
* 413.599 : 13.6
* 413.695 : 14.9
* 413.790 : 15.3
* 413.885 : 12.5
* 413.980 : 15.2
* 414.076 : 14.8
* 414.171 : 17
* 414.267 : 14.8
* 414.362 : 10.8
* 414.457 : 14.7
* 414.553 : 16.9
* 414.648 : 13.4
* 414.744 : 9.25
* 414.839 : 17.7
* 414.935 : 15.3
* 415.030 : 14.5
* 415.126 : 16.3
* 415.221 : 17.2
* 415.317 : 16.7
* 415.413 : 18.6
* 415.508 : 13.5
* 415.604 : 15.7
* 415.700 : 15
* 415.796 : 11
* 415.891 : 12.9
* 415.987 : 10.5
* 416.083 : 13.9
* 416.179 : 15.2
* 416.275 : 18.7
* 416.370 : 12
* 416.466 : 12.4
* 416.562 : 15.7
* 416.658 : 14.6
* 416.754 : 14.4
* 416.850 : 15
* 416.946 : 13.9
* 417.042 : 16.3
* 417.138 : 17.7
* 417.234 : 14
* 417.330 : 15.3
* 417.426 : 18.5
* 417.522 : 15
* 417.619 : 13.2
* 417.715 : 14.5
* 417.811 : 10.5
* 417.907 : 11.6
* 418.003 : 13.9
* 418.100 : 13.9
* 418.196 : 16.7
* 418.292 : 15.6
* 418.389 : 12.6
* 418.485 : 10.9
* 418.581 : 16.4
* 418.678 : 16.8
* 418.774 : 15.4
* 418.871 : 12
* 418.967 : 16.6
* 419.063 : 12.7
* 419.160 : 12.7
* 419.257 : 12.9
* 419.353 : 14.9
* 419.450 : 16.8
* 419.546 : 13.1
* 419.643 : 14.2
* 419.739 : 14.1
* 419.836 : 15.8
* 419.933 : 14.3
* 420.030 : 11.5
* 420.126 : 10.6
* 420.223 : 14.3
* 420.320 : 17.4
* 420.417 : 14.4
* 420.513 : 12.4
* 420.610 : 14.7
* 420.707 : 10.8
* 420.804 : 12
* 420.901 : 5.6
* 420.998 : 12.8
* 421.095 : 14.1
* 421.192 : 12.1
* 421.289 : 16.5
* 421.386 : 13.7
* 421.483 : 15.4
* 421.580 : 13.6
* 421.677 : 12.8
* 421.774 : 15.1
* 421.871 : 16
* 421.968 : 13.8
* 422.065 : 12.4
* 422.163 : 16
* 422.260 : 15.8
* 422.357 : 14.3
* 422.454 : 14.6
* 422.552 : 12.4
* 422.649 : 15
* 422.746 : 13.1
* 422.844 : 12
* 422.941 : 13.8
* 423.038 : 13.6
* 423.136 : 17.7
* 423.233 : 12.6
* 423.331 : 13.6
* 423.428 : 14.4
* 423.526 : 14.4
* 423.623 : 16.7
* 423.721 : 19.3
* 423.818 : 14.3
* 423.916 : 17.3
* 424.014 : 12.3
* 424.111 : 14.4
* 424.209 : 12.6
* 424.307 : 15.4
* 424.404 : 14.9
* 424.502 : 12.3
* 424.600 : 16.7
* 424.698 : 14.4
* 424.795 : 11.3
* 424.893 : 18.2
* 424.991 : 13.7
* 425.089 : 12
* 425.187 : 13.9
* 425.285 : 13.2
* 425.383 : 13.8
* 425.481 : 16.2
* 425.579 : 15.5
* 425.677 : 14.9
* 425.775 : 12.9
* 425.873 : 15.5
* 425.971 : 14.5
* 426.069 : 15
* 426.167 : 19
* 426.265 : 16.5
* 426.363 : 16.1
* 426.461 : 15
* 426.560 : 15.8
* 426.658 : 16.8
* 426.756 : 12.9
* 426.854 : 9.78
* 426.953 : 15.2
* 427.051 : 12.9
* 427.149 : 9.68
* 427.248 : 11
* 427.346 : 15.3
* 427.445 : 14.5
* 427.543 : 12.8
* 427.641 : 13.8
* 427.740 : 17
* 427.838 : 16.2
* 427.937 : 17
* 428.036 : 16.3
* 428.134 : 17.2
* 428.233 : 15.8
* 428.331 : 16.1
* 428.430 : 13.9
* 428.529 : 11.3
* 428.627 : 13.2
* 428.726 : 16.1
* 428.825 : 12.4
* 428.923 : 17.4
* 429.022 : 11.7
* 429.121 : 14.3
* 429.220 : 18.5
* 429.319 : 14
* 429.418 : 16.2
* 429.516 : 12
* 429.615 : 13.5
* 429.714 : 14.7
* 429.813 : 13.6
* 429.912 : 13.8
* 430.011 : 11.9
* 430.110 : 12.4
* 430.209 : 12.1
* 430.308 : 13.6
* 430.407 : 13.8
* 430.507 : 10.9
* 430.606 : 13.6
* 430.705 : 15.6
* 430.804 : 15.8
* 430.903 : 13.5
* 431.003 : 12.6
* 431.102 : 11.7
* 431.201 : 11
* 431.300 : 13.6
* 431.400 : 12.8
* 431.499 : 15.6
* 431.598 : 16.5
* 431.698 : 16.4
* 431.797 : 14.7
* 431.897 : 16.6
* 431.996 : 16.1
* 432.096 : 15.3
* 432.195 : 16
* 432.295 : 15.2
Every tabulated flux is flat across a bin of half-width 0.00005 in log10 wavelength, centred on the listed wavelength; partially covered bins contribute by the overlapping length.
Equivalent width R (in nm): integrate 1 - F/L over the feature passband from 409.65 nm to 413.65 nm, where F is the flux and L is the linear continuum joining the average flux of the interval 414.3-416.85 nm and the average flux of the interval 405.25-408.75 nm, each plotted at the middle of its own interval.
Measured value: 0.15 nm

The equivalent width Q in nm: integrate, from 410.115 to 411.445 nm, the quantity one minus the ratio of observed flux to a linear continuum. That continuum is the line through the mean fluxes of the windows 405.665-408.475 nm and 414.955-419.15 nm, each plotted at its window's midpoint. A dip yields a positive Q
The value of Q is 0.09 nm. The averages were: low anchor 14.7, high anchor 14.6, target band 13.6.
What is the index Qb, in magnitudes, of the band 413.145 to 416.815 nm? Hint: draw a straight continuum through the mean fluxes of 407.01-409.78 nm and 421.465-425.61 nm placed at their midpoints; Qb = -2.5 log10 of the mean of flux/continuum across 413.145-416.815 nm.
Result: 0.02 mag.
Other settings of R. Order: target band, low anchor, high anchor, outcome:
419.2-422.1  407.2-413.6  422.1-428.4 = 0.188 nm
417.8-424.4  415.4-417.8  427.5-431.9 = 0.204 nm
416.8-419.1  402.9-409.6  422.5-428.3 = 0.010 nm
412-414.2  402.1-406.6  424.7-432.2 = -0.047 nm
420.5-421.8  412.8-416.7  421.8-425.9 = 0.136 nm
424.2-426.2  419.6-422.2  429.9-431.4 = -0.187 nm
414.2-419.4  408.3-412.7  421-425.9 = -0.063 nm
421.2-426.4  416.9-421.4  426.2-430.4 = -0.175 nm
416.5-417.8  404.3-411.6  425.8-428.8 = -0.052 nm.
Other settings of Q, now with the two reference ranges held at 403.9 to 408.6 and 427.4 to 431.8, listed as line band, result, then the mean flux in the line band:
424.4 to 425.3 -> 0.017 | 14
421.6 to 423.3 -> 0.022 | 14.2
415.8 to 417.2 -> 0.003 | 14.4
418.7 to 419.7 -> 0.013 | 14.2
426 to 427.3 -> 0.000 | 14.3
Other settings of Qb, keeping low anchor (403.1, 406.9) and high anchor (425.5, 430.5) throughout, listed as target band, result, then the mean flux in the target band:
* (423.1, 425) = -0.03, 14.8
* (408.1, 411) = 0.04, 14.2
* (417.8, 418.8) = 0.03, 14.1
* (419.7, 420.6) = 0.05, 13.9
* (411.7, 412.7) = -0.03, 15.1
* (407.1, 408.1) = -0.02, 15.1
